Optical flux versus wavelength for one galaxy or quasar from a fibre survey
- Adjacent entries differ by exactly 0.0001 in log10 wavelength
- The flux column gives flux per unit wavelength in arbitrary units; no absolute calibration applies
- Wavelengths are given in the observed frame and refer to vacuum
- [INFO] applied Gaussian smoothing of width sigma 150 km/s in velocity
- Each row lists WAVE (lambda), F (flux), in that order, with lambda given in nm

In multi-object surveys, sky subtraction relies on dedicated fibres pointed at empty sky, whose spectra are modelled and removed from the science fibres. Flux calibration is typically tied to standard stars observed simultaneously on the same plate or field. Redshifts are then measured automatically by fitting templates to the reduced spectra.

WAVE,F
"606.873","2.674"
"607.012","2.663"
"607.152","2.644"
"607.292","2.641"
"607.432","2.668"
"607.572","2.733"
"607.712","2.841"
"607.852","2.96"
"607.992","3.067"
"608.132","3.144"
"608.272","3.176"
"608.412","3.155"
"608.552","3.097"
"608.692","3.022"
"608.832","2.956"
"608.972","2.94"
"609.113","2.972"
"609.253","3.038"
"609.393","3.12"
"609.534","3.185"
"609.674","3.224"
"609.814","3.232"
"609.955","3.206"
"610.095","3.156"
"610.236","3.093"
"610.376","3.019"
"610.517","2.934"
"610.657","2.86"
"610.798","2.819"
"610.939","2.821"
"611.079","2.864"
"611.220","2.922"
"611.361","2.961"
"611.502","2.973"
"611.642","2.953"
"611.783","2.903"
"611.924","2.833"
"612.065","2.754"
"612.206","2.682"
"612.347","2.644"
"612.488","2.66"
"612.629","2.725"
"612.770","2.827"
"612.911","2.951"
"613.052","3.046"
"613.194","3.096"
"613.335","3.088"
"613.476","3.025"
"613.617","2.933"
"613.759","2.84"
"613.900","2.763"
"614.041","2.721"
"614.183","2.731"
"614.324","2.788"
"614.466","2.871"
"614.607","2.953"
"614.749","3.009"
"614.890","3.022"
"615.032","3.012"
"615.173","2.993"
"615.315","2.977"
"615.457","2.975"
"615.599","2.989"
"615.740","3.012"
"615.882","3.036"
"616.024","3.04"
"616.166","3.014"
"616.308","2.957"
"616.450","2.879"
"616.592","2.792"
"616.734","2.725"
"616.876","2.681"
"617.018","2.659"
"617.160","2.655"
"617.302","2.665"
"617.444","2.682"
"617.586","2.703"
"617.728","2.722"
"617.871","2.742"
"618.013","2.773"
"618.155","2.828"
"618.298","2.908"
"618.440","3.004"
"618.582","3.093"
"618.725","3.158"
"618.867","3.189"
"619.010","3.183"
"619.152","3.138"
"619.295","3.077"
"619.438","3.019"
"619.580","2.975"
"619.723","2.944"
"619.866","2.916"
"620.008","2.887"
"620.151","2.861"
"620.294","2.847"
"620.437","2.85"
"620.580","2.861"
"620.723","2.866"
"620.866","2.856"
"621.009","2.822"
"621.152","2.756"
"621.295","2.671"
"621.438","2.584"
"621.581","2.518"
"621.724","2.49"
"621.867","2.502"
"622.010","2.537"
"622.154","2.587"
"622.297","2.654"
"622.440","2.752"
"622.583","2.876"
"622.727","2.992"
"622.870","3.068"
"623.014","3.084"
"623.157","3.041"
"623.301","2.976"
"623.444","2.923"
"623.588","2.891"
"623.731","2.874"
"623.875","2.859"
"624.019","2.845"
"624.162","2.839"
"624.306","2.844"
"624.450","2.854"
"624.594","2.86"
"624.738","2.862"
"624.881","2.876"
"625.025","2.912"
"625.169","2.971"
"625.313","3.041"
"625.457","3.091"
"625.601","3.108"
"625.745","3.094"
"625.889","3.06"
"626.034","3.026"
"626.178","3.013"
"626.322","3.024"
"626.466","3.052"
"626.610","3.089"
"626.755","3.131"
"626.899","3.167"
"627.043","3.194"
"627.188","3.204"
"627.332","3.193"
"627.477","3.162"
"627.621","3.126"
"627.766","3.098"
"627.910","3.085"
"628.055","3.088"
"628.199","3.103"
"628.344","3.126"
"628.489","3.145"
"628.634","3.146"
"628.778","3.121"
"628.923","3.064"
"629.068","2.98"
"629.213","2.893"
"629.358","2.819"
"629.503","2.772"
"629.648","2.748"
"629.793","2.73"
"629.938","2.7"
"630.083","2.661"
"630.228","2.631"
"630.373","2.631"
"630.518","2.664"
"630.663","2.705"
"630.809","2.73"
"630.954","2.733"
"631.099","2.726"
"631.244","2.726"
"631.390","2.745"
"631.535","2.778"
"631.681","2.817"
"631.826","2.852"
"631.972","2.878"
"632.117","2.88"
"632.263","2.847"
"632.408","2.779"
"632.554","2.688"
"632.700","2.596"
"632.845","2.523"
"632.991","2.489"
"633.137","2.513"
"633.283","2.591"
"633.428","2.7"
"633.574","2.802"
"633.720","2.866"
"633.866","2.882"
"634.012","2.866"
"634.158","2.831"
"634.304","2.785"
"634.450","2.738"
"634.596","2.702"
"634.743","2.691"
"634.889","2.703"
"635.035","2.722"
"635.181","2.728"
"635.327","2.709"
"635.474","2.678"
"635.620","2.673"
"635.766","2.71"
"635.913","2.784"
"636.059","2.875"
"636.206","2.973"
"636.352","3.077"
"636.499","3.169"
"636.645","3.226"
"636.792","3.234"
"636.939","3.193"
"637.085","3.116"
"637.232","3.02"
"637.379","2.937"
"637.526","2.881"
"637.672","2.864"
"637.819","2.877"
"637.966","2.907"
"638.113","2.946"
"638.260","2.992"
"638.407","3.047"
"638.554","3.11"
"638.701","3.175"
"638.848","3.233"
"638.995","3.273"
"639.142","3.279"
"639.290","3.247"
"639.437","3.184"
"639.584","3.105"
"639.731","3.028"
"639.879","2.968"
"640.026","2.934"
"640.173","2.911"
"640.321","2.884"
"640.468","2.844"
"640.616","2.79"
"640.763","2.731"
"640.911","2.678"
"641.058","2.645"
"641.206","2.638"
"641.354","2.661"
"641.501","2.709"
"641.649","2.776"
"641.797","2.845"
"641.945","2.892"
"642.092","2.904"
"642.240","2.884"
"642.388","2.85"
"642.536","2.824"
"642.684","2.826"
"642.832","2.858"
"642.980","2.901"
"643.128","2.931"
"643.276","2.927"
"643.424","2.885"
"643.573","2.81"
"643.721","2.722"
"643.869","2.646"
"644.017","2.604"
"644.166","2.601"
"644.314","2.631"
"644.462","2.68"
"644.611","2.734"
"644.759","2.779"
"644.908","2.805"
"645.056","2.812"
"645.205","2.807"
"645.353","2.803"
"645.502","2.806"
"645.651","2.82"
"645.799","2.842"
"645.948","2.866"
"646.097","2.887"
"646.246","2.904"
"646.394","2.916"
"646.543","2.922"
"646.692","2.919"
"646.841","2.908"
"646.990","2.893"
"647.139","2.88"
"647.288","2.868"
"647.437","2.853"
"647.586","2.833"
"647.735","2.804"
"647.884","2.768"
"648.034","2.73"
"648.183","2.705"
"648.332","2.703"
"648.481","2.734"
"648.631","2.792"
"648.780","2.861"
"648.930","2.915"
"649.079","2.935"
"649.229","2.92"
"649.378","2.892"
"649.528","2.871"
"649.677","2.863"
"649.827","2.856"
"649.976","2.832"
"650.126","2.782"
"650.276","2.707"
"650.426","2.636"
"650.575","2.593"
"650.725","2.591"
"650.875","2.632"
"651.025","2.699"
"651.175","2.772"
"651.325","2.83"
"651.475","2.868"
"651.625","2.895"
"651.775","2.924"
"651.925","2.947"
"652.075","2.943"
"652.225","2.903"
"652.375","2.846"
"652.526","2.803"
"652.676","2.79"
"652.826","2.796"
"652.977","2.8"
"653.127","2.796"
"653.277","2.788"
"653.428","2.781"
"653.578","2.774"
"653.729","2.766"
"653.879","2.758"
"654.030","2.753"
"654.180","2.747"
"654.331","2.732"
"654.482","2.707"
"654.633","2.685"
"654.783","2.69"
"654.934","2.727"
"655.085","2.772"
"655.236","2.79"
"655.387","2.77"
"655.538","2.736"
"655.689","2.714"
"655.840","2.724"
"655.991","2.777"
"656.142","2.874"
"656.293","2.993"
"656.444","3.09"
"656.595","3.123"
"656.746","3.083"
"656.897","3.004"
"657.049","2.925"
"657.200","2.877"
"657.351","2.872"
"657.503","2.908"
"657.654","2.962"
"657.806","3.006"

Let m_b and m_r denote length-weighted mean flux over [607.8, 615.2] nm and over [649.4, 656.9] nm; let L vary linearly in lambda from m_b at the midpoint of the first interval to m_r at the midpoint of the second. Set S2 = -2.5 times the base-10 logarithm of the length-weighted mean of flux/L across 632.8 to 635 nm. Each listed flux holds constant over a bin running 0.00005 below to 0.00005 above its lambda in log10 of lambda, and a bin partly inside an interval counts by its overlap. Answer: 0.06 mag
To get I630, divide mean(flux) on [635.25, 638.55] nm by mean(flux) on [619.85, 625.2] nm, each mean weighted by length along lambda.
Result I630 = 1.05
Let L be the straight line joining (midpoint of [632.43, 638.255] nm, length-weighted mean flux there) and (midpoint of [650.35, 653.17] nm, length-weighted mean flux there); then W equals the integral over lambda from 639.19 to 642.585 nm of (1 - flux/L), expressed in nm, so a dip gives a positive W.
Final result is -0.06 nm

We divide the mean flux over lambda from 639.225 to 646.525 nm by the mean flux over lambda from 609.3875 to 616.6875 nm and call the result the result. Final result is 1.0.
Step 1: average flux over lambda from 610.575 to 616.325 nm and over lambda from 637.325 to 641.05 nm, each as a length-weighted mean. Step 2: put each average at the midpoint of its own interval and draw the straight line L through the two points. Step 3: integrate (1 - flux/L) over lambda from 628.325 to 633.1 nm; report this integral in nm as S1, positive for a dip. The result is 0.27 nm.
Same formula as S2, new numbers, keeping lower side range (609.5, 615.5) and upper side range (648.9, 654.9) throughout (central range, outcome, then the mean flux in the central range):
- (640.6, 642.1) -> 0.03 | 2.75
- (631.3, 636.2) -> 0.04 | 2.74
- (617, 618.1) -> 0.08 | 2.71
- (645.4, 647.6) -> -0.02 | 2.87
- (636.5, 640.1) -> -0.09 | 3.08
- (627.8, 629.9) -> -0.04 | 2.98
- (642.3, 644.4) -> 0.01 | 2.79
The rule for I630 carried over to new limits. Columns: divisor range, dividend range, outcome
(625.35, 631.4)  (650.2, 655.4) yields 0.94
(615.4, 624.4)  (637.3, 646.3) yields 1.01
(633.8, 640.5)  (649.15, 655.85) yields 0.94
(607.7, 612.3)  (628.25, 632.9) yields 0.94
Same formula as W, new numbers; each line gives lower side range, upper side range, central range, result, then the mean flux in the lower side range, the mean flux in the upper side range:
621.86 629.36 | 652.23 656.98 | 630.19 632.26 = 0.14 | 2.99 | 2.81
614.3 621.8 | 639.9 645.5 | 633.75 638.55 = -0.14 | 2.88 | 2.79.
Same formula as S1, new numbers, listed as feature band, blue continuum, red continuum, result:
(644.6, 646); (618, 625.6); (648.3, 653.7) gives 0.006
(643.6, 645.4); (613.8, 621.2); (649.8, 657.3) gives 0.070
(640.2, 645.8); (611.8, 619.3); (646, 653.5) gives 0.101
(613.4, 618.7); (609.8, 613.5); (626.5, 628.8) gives 0.192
